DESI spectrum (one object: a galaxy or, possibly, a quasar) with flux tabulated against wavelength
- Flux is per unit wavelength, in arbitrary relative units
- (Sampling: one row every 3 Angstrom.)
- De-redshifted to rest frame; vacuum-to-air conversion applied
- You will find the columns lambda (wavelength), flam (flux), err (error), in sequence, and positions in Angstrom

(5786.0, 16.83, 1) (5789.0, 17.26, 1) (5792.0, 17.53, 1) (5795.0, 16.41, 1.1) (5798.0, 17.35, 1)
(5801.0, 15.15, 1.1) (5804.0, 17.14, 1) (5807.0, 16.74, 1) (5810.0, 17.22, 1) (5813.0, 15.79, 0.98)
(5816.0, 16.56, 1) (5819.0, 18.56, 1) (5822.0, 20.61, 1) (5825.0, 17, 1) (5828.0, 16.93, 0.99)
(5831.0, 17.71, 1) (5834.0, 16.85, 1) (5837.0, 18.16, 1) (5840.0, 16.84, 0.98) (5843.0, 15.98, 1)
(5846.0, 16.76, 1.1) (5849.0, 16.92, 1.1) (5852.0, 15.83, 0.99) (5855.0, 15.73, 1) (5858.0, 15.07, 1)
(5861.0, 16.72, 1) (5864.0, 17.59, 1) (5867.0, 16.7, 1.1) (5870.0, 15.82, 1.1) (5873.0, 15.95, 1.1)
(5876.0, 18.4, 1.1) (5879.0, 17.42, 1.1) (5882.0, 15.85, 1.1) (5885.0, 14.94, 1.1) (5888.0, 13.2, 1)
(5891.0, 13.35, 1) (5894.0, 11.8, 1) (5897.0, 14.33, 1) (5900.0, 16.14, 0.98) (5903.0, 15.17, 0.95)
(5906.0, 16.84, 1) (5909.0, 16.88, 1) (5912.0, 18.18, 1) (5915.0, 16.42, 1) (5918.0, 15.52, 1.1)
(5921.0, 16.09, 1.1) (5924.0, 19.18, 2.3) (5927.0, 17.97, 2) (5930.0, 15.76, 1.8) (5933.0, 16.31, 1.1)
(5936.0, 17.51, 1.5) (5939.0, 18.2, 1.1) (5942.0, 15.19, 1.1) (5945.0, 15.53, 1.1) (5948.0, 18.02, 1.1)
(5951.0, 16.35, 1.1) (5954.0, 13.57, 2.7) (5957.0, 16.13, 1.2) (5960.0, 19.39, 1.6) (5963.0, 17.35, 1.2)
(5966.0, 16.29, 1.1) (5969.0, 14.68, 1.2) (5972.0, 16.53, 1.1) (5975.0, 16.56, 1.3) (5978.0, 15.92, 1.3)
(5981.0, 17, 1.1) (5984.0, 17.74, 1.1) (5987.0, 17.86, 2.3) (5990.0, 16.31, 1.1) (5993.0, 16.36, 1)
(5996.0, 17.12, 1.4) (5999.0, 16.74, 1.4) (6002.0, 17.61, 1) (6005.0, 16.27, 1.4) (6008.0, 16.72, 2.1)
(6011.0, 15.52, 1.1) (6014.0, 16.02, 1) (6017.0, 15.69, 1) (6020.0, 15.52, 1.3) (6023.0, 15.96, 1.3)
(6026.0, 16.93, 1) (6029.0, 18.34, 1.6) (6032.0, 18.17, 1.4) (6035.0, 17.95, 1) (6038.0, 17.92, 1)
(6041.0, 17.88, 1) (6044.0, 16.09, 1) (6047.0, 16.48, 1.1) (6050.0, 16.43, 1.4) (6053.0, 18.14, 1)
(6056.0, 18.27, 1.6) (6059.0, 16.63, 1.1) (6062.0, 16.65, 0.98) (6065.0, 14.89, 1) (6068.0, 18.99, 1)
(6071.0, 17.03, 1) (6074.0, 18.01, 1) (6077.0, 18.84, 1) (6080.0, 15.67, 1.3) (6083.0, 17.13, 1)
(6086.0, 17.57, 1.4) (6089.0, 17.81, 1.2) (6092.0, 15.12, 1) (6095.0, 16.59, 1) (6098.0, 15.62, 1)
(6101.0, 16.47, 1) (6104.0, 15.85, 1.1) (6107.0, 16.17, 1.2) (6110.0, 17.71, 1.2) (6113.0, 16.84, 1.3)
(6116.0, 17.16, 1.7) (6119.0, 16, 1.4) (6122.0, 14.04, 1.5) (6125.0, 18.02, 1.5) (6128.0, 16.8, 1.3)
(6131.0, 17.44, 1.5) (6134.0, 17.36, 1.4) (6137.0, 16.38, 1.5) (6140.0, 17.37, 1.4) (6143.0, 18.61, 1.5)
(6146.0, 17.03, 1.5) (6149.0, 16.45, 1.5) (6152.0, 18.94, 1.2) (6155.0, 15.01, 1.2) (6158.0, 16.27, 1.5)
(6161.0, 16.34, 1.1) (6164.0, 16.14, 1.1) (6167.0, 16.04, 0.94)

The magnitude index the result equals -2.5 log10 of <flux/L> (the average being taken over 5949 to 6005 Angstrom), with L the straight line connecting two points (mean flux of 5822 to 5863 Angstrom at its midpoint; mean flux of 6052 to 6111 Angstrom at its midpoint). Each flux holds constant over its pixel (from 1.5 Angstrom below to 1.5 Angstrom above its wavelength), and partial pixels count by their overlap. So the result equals 0.02 mag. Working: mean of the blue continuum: 16.8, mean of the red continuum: 16.9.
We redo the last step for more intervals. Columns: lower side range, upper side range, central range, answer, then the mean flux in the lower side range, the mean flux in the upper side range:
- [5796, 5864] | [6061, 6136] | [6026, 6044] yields -0.061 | 16.9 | 16.8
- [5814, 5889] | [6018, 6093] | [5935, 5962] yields 0.018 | 16.7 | 17.1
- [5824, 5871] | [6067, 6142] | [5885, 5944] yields 0.050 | 16.7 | 16.9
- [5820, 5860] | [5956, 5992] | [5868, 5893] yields 0.091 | 17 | 16.8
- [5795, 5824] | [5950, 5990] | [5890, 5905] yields 0.180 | 17.2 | 16.6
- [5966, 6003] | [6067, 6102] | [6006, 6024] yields 0.058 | 16.7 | 17.1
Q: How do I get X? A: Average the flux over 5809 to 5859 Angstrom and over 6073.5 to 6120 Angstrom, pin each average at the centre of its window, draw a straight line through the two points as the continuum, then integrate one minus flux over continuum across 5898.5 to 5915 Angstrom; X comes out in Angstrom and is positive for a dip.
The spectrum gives 0.3 Angstrom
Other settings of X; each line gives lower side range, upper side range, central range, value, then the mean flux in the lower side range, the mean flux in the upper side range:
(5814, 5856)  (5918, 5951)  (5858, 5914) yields 3.9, 17.2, 16.9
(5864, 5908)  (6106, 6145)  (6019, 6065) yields -1.9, 15.5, 16.9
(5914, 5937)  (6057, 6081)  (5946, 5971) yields 0.7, 16.8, 17.1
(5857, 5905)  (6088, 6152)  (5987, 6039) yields -1.9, 15.5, 16.8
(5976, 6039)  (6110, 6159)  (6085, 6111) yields 0.6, 16.8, 16.9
